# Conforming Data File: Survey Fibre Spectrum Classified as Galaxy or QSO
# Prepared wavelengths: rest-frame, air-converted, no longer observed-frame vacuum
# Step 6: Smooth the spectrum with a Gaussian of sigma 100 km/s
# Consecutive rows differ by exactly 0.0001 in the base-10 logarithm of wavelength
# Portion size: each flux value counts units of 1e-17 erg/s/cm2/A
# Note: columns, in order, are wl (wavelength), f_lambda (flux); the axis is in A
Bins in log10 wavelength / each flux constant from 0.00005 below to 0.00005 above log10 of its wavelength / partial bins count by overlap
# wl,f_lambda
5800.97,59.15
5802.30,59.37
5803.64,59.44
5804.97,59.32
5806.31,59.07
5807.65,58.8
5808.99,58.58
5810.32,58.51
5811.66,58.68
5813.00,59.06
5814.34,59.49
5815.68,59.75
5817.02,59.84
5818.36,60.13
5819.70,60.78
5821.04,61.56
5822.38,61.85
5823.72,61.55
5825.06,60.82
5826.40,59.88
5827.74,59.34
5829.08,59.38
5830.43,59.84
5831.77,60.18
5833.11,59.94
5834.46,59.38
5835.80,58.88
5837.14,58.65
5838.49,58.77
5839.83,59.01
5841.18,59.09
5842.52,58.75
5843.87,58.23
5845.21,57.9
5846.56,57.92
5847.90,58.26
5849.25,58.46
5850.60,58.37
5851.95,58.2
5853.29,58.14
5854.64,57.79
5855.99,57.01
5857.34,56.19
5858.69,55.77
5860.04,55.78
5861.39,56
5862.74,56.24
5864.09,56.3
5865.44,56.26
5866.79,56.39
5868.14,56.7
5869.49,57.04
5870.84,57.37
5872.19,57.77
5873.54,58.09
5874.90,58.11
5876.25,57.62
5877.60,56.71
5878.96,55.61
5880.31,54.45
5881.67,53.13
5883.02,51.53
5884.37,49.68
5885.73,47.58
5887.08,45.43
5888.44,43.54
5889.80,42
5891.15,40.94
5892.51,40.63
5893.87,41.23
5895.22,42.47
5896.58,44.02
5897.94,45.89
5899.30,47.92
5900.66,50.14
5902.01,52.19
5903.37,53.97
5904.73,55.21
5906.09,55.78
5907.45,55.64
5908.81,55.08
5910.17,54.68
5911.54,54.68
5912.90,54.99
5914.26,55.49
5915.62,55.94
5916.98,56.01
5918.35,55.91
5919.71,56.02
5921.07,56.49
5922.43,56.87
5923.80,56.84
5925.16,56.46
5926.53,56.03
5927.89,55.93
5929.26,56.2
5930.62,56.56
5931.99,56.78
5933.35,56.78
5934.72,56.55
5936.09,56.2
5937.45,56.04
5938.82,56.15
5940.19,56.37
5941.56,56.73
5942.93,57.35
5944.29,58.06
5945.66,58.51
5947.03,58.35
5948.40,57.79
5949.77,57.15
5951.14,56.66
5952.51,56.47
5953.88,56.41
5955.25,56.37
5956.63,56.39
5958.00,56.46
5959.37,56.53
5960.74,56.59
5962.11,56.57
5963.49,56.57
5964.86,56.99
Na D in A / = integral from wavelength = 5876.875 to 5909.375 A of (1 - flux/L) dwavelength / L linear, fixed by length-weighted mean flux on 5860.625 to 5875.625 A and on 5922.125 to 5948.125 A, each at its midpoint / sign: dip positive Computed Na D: 4.4 A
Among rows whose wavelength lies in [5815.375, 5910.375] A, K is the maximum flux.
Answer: 61.85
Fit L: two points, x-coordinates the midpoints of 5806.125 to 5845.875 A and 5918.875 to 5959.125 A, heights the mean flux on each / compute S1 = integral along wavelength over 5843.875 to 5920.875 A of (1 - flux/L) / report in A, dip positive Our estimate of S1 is 6.0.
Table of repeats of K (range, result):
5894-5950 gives 58.51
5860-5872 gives 57.37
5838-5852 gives 59.09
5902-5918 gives 56.01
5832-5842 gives 59.94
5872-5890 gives 58.11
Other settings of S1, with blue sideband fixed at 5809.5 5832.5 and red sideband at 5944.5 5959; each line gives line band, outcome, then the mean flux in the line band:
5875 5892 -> 2.5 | 50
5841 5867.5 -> 0.9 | 57.3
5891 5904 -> 2.7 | 46.1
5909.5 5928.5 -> 0.6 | 55.9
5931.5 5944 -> 0.2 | 56.6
